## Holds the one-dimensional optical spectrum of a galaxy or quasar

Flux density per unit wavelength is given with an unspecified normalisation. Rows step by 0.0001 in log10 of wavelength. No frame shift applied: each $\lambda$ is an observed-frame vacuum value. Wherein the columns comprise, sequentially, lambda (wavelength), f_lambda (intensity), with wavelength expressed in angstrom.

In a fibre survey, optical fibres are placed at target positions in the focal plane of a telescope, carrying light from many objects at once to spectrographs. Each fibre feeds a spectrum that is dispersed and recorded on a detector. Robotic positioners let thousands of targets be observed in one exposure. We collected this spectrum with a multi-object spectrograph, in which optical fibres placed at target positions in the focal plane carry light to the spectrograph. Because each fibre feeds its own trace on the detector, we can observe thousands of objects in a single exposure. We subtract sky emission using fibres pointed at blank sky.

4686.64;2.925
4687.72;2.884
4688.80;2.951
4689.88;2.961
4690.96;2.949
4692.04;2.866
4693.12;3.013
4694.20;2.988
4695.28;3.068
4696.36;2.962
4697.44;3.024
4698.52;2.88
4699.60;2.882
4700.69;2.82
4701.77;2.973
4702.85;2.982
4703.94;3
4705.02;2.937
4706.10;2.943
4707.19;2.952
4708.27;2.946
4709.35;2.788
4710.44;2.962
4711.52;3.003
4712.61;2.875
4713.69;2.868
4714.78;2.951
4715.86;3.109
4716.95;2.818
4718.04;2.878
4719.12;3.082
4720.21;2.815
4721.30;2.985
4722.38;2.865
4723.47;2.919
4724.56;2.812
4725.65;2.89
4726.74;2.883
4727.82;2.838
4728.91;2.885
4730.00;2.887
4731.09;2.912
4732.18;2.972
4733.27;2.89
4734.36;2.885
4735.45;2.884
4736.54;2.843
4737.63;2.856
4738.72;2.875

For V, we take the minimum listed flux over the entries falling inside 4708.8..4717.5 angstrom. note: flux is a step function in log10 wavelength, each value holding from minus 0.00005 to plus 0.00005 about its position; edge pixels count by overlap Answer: 2.788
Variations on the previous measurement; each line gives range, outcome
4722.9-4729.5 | 2.812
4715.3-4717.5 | 2.818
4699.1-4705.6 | 2.82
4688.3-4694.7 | 2.866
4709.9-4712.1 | 2.962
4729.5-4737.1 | 2.843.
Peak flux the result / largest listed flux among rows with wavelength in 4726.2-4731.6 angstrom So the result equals 2.912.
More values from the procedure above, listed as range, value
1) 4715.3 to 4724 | 3.109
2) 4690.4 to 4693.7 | 3.013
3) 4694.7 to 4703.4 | 3.068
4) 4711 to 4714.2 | 3.003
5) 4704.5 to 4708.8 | 2.952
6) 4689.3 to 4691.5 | 2.961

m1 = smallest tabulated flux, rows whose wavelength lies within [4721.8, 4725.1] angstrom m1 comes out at 2.812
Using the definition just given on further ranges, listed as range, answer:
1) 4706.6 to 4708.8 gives 2.946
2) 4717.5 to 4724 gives 2.815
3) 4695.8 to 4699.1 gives 2.88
